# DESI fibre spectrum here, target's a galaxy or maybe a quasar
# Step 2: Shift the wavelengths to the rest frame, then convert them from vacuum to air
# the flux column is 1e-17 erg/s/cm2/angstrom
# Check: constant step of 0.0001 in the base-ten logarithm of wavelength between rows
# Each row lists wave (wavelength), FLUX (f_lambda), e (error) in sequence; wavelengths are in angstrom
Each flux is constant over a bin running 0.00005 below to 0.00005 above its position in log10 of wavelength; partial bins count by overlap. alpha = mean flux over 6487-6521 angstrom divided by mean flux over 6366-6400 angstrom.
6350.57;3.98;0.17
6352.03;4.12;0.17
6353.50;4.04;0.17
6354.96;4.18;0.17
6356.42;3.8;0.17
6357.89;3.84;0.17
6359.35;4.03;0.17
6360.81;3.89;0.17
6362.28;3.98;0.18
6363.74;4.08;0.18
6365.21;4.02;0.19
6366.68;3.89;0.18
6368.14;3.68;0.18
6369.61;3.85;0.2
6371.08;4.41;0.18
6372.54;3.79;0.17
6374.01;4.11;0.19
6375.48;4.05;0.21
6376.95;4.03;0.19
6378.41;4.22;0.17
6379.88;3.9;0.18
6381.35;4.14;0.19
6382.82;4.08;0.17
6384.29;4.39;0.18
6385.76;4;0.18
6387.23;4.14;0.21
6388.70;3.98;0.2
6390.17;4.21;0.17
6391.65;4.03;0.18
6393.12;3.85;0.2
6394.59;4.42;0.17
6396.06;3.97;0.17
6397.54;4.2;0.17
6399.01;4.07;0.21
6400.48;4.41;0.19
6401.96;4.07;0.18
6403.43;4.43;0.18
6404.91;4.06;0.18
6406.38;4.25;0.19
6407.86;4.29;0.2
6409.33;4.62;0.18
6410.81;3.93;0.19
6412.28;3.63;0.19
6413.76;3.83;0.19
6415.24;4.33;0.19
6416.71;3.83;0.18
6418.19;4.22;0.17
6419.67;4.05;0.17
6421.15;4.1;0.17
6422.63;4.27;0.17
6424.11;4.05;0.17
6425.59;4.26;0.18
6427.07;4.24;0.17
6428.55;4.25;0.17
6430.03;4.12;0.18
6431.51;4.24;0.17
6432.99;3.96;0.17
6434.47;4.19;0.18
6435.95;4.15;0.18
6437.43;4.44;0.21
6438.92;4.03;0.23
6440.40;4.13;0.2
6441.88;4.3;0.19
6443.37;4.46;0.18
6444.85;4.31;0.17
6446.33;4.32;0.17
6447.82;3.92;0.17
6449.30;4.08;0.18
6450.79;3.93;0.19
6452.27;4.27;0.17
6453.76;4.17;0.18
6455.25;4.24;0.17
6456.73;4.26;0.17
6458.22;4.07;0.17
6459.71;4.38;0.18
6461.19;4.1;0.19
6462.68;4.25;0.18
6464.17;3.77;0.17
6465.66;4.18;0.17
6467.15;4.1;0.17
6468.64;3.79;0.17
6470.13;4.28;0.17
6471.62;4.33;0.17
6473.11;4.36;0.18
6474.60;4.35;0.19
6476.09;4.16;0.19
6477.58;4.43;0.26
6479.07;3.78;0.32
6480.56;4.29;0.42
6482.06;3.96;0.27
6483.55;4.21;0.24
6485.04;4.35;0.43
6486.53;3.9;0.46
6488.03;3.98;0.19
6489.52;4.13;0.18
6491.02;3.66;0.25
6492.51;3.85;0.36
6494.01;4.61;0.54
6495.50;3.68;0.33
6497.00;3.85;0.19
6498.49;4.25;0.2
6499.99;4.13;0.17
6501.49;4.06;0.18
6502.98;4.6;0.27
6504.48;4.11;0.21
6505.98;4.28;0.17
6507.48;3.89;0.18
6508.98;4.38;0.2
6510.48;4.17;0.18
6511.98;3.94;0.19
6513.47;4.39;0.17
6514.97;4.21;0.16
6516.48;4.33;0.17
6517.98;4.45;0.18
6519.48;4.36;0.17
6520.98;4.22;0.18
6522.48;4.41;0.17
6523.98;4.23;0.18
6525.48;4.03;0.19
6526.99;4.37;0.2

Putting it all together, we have 1.0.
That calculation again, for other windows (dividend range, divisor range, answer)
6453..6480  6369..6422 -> 1.01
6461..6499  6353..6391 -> 1.02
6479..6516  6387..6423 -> 1.00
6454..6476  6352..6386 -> 1.04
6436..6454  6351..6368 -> 1.05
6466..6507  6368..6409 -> 1.00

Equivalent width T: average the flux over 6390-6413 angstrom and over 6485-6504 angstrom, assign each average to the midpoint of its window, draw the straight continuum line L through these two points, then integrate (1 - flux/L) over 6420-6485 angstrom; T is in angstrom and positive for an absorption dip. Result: -1.1 angstrom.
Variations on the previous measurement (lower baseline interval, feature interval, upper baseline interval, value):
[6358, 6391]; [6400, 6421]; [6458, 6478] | -0.2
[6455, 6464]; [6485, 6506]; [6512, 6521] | 0.9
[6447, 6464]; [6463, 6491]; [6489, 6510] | 0.0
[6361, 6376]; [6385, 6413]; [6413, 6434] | -0.5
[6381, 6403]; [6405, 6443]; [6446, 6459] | -0.2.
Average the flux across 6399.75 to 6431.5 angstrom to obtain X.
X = 4.16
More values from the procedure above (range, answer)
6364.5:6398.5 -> 4.06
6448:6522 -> 4.15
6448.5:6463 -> 4.17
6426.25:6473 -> 4.17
